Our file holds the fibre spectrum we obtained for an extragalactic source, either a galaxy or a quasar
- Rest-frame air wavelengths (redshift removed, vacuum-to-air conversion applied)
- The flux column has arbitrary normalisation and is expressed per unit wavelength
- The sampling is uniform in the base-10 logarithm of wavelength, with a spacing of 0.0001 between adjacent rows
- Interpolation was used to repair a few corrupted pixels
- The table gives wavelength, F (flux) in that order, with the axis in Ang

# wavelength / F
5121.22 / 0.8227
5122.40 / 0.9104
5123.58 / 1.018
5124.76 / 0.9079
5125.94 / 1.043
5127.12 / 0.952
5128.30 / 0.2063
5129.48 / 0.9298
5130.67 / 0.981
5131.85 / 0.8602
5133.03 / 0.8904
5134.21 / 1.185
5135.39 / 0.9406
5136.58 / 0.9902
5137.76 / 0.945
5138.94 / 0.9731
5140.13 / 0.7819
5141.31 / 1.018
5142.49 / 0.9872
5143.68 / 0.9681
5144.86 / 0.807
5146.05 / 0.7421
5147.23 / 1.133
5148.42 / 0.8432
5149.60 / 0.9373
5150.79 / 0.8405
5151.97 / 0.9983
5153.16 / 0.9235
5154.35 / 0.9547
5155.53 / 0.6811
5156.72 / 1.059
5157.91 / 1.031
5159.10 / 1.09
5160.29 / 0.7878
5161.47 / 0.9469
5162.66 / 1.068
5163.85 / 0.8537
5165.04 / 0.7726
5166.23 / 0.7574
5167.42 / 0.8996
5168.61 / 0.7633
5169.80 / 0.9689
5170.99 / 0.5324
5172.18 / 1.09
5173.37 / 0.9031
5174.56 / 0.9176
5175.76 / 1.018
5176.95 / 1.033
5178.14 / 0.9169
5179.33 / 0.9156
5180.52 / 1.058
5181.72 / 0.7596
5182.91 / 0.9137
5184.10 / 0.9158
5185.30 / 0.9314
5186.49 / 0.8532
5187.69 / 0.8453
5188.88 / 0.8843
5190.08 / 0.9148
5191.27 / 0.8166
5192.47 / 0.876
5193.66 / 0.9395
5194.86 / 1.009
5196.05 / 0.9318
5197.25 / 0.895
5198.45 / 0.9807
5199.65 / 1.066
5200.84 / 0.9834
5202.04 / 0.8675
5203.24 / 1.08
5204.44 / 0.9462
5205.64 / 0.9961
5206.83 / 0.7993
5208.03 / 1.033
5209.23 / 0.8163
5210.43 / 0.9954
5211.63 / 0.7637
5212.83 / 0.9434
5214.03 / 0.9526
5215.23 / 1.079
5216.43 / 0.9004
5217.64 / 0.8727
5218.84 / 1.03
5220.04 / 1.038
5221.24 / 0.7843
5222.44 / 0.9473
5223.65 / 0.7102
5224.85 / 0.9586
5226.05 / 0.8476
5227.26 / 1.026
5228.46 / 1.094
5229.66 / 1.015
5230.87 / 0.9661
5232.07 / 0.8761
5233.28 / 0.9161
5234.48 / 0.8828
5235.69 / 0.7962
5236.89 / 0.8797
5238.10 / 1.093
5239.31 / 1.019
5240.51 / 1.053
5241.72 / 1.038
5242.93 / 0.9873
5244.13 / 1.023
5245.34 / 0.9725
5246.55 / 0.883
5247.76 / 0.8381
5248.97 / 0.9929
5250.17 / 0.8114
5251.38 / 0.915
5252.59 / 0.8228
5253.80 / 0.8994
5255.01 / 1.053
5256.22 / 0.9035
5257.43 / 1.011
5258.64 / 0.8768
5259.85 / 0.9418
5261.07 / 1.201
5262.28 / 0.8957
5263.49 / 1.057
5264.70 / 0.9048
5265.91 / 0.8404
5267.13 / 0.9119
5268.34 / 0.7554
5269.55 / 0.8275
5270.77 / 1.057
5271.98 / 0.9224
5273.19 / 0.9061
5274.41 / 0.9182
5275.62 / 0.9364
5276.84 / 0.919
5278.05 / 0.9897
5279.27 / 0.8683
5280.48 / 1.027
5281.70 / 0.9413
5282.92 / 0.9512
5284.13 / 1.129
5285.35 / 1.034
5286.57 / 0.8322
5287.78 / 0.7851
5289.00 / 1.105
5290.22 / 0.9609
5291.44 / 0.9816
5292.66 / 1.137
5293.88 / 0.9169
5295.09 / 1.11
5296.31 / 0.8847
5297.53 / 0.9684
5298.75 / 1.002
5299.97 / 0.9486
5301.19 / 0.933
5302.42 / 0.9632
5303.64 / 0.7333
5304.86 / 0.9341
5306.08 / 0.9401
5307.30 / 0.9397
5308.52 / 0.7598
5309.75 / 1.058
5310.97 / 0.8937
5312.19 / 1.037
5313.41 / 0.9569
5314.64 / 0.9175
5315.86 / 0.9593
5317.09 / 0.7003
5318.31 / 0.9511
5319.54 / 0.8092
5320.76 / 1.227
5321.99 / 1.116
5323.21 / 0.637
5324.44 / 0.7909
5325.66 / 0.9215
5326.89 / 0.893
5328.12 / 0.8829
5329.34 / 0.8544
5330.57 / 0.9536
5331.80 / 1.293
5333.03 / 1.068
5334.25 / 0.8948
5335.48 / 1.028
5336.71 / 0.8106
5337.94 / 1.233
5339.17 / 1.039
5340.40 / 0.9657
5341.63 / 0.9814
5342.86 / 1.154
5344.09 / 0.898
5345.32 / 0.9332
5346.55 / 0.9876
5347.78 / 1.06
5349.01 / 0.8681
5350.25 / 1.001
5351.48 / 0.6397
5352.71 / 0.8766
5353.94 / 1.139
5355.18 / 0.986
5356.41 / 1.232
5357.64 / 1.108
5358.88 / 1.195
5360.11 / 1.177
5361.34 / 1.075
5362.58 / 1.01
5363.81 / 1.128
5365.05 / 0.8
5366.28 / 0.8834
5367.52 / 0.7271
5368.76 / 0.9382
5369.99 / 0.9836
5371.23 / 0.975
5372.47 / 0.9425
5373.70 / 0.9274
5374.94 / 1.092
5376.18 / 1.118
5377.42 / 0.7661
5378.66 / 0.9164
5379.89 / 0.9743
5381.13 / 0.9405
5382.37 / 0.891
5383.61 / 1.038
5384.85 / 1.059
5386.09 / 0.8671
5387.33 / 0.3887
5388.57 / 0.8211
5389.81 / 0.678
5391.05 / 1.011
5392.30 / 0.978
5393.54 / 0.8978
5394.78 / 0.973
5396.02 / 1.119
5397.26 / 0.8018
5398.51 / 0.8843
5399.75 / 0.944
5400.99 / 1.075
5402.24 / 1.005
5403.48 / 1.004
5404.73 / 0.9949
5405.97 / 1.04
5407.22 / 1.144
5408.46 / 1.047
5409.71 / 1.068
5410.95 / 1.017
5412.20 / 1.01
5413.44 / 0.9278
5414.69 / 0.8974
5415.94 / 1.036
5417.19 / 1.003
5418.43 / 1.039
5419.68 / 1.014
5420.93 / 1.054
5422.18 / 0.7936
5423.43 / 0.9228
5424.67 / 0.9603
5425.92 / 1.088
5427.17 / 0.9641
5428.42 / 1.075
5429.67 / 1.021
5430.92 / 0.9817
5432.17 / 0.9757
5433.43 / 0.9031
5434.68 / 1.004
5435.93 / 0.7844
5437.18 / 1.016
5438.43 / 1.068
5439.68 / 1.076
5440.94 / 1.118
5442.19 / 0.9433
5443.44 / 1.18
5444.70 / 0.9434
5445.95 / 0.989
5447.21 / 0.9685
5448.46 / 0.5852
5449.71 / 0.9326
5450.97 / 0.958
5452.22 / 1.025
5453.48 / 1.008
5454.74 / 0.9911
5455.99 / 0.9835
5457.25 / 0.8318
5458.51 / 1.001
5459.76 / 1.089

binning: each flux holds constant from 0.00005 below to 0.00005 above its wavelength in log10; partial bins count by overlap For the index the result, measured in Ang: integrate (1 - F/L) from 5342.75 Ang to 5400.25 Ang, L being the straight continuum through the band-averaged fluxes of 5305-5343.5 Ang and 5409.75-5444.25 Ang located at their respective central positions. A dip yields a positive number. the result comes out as 1.37 Ang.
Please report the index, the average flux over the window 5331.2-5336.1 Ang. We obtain 1.07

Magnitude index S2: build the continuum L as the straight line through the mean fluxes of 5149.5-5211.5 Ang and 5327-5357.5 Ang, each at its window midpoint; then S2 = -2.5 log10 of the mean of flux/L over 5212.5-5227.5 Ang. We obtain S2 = 0.01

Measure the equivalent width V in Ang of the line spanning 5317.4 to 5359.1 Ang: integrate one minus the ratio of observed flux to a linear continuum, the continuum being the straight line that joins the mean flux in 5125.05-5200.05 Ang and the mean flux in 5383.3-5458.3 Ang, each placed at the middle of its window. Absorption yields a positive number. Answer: -1.4 Ang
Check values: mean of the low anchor 0.911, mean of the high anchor 0.965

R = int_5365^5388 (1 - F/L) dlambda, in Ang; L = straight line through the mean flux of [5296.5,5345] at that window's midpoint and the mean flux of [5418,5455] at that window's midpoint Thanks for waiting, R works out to 1.3 Ang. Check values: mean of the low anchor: 0.949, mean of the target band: 0.909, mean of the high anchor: 0.979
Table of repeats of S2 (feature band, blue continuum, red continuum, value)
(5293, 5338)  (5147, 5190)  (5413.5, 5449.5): 0.01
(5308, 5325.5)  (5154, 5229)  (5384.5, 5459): 0.03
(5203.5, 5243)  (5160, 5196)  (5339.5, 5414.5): -0.03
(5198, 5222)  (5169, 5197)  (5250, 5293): -0.03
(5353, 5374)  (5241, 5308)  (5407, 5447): -0.04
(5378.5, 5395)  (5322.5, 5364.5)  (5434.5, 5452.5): 0.11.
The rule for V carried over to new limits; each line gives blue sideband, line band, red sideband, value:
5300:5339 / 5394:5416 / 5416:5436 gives -0.6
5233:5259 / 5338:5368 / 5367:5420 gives -1.6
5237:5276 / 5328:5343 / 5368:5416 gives -1.0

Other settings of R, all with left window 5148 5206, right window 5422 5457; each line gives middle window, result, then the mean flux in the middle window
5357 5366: -1.00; 1.06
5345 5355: 0.15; 0.94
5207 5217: -0.05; 0.93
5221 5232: -0.02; 0.93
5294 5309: 0.27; 0.928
